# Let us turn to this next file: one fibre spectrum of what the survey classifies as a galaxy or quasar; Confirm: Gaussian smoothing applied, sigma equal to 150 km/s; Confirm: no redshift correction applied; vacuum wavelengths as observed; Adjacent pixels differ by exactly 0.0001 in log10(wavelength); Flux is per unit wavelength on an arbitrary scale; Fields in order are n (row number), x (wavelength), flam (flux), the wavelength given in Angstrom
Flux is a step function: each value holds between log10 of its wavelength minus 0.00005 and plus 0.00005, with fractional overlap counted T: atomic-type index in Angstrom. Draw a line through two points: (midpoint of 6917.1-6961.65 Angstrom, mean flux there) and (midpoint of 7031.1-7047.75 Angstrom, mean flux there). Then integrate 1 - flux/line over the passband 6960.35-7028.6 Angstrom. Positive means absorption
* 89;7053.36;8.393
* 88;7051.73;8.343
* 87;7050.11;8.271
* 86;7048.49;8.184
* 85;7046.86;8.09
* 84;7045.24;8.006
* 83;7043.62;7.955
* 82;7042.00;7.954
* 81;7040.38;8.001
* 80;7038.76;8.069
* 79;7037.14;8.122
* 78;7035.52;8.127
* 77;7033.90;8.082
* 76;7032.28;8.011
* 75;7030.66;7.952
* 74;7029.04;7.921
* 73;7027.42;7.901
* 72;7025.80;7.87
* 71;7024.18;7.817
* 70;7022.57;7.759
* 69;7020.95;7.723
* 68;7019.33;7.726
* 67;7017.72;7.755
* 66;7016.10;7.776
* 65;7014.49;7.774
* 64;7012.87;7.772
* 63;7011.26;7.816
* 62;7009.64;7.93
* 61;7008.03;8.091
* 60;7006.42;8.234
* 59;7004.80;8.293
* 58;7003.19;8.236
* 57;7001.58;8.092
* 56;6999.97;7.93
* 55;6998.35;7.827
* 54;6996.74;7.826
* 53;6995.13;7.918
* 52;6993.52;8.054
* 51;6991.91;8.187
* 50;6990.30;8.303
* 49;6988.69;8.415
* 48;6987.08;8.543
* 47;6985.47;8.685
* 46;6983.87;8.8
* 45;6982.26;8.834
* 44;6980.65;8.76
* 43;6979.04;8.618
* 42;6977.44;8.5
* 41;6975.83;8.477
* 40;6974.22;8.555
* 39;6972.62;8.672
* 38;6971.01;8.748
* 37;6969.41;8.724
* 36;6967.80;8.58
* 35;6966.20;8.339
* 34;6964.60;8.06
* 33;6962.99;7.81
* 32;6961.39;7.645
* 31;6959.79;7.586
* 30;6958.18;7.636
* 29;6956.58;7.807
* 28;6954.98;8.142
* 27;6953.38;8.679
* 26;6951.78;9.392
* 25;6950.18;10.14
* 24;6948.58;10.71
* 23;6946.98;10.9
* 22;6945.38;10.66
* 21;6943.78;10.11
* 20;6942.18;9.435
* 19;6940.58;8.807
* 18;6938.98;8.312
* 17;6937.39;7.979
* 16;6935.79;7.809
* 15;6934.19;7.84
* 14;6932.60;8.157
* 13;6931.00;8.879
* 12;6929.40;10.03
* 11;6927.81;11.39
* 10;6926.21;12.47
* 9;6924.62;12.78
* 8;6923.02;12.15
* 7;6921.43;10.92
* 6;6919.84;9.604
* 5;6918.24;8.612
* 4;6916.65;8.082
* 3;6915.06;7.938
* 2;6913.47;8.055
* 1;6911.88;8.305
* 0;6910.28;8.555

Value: 3.97 Angstrom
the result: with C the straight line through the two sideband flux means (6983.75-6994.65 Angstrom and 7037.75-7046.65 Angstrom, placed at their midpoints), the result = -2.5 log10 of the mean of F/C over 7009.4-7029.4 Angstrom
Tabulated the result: 0.051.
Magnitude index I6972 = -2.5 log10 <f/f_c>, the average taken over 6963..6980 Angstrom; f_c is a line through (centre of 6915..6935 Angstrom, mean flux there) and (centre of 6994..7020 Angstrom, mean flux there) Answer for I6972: 0.041 mag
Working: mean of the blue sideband 9.98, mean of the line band 8.5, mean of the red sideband 7.94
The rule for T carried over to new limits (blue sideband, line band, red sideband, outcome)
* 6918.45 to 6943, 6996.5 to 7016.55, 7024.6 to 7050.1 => 1.3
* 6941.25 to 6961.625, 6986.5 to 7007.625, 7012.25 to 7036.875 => 0.6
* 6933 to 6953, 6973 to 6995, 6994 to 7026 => -0.1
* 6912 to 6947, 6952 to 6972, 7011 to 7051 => 1.8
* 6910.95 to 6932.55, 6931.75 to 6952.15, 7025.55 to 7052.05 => 0.6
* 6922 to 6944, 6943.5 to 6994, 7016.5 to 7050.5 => 2.2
